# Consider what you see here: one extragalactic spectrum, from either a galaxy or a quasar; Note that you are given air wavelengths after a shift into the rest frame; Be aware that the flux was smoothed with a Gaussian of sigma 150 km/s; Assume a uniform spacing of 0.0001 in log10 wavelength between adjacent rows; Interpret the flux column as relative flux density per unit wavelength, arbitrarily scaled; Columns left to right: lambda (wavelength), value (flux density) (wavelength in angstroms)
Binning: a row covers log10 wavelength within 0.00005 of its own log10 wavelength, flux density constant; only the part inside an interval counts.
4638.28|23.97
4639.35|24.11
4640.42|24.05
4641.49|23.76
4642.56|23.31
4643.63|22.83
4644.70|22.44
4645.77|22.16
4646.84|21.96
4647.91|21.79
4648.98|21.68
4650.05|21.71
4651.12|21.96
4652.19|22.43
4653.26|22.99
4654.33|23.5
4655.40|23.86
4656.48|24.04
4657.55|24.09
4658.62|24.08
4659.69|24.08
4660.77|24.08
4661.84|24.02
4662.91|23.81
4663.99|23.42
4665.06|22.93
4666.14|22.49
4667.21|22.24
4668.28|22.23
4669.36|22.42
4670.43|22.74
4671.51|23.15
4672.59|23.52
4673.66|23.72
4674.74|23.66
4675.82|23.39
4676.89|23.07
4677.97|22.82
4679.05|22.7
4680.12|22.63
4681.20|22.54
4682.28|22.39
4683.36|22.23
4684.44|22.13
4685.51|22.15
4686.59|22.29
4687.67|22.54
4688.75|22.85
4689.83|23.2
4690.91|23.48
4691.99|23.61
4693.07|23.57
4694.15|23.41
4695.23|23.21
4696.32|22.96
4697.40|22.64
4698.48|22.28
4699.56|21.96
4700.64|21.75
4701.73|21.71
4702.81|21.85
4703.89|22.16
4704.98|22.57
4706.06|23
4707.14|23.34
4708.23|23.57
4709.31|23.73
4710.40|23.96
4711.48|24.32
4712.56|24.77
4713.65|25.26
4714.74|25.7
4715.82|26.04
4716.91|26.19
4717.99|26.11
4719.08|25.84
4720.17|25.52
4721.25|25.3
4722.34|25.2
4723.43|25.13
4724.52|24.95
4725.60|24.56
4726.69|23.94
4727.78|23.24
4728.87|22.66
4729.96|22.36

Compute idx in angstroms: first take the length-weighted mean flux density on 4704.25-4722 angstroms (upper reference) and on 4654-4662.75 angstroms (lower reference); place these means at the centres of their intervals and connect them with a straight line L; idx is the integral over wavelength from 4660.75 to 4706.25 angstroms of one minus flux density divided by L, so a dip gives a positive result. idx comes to 2.8 angstroms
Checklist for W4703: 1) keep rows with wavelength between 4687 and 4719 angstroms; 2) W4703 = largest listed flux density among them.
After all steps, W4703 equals 26.19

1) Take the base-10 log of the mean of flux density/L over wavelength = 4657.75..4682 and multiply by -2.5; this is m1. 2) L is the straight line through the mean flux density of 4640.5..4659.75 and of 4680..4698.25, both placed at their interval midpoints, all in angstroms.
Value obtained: -0.015 mag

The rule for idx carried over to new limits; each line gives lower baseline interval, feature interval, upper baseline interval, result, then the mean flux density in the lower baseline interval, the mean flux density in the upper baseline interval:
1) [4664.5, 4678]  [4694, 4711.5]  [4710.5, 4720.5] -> 1.4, 23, 25.5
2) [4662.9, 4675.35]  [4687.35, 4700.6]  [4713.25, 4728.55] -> 0.6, 23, 25.2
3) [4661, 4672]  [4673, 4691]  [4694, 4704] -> -0.1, 23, 22.4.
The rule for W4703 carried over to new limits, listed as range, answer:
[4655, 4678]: 24.09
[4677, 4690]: 23.2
